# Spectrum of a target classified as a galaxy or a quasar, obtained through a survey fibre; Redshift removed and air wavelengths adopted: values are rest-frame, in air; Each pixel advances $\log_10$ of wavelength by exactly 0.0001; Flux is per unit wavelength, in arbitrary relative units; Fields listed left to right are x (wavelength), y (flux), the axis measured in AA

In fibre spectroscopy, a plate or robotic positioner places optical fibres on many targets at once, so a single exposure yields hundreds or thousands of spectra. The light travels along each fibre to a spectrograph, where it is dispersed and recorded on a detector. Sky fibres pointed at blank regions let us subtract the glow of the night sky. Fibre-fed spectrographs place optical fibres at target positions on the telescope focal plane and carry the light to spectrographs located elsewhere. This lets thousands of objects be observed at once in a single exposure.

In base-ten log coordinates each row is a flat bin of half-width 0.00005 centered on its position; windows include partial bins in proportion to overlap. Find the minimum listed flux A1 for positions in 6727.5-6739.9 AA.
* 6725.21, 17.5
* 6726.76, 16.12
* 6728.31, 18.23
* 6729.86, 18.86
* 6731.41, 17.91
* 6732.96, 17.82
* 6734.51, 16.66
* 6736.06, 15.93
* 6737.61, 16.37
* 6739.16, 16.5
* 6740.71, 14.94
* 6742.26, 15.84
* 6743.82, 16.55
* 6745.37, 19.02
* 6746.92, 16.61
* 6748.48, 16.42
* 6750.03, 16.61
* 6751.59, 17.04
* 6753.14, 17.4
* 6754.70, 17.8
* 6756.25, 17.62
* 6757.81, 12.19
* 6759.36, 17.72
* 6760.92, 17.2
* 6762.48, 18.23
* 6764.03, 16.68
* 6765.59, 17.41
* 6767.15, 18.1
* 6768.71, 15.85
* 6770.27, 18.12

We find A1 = 15.93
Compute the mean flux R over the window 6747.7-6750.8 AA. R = 16.5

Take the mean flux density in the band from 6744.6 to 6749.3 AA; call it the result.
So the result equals 17.3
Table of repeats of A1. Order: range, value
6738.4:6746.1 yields 14.94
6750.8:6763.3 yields 12.19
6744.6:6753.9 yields 16.42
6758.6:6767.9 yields 16.68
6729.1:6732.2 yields 17.91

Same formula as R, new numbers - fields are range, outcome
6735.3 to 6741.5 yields 16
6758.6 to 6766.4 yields 17.4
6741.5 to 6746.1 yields 17.1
